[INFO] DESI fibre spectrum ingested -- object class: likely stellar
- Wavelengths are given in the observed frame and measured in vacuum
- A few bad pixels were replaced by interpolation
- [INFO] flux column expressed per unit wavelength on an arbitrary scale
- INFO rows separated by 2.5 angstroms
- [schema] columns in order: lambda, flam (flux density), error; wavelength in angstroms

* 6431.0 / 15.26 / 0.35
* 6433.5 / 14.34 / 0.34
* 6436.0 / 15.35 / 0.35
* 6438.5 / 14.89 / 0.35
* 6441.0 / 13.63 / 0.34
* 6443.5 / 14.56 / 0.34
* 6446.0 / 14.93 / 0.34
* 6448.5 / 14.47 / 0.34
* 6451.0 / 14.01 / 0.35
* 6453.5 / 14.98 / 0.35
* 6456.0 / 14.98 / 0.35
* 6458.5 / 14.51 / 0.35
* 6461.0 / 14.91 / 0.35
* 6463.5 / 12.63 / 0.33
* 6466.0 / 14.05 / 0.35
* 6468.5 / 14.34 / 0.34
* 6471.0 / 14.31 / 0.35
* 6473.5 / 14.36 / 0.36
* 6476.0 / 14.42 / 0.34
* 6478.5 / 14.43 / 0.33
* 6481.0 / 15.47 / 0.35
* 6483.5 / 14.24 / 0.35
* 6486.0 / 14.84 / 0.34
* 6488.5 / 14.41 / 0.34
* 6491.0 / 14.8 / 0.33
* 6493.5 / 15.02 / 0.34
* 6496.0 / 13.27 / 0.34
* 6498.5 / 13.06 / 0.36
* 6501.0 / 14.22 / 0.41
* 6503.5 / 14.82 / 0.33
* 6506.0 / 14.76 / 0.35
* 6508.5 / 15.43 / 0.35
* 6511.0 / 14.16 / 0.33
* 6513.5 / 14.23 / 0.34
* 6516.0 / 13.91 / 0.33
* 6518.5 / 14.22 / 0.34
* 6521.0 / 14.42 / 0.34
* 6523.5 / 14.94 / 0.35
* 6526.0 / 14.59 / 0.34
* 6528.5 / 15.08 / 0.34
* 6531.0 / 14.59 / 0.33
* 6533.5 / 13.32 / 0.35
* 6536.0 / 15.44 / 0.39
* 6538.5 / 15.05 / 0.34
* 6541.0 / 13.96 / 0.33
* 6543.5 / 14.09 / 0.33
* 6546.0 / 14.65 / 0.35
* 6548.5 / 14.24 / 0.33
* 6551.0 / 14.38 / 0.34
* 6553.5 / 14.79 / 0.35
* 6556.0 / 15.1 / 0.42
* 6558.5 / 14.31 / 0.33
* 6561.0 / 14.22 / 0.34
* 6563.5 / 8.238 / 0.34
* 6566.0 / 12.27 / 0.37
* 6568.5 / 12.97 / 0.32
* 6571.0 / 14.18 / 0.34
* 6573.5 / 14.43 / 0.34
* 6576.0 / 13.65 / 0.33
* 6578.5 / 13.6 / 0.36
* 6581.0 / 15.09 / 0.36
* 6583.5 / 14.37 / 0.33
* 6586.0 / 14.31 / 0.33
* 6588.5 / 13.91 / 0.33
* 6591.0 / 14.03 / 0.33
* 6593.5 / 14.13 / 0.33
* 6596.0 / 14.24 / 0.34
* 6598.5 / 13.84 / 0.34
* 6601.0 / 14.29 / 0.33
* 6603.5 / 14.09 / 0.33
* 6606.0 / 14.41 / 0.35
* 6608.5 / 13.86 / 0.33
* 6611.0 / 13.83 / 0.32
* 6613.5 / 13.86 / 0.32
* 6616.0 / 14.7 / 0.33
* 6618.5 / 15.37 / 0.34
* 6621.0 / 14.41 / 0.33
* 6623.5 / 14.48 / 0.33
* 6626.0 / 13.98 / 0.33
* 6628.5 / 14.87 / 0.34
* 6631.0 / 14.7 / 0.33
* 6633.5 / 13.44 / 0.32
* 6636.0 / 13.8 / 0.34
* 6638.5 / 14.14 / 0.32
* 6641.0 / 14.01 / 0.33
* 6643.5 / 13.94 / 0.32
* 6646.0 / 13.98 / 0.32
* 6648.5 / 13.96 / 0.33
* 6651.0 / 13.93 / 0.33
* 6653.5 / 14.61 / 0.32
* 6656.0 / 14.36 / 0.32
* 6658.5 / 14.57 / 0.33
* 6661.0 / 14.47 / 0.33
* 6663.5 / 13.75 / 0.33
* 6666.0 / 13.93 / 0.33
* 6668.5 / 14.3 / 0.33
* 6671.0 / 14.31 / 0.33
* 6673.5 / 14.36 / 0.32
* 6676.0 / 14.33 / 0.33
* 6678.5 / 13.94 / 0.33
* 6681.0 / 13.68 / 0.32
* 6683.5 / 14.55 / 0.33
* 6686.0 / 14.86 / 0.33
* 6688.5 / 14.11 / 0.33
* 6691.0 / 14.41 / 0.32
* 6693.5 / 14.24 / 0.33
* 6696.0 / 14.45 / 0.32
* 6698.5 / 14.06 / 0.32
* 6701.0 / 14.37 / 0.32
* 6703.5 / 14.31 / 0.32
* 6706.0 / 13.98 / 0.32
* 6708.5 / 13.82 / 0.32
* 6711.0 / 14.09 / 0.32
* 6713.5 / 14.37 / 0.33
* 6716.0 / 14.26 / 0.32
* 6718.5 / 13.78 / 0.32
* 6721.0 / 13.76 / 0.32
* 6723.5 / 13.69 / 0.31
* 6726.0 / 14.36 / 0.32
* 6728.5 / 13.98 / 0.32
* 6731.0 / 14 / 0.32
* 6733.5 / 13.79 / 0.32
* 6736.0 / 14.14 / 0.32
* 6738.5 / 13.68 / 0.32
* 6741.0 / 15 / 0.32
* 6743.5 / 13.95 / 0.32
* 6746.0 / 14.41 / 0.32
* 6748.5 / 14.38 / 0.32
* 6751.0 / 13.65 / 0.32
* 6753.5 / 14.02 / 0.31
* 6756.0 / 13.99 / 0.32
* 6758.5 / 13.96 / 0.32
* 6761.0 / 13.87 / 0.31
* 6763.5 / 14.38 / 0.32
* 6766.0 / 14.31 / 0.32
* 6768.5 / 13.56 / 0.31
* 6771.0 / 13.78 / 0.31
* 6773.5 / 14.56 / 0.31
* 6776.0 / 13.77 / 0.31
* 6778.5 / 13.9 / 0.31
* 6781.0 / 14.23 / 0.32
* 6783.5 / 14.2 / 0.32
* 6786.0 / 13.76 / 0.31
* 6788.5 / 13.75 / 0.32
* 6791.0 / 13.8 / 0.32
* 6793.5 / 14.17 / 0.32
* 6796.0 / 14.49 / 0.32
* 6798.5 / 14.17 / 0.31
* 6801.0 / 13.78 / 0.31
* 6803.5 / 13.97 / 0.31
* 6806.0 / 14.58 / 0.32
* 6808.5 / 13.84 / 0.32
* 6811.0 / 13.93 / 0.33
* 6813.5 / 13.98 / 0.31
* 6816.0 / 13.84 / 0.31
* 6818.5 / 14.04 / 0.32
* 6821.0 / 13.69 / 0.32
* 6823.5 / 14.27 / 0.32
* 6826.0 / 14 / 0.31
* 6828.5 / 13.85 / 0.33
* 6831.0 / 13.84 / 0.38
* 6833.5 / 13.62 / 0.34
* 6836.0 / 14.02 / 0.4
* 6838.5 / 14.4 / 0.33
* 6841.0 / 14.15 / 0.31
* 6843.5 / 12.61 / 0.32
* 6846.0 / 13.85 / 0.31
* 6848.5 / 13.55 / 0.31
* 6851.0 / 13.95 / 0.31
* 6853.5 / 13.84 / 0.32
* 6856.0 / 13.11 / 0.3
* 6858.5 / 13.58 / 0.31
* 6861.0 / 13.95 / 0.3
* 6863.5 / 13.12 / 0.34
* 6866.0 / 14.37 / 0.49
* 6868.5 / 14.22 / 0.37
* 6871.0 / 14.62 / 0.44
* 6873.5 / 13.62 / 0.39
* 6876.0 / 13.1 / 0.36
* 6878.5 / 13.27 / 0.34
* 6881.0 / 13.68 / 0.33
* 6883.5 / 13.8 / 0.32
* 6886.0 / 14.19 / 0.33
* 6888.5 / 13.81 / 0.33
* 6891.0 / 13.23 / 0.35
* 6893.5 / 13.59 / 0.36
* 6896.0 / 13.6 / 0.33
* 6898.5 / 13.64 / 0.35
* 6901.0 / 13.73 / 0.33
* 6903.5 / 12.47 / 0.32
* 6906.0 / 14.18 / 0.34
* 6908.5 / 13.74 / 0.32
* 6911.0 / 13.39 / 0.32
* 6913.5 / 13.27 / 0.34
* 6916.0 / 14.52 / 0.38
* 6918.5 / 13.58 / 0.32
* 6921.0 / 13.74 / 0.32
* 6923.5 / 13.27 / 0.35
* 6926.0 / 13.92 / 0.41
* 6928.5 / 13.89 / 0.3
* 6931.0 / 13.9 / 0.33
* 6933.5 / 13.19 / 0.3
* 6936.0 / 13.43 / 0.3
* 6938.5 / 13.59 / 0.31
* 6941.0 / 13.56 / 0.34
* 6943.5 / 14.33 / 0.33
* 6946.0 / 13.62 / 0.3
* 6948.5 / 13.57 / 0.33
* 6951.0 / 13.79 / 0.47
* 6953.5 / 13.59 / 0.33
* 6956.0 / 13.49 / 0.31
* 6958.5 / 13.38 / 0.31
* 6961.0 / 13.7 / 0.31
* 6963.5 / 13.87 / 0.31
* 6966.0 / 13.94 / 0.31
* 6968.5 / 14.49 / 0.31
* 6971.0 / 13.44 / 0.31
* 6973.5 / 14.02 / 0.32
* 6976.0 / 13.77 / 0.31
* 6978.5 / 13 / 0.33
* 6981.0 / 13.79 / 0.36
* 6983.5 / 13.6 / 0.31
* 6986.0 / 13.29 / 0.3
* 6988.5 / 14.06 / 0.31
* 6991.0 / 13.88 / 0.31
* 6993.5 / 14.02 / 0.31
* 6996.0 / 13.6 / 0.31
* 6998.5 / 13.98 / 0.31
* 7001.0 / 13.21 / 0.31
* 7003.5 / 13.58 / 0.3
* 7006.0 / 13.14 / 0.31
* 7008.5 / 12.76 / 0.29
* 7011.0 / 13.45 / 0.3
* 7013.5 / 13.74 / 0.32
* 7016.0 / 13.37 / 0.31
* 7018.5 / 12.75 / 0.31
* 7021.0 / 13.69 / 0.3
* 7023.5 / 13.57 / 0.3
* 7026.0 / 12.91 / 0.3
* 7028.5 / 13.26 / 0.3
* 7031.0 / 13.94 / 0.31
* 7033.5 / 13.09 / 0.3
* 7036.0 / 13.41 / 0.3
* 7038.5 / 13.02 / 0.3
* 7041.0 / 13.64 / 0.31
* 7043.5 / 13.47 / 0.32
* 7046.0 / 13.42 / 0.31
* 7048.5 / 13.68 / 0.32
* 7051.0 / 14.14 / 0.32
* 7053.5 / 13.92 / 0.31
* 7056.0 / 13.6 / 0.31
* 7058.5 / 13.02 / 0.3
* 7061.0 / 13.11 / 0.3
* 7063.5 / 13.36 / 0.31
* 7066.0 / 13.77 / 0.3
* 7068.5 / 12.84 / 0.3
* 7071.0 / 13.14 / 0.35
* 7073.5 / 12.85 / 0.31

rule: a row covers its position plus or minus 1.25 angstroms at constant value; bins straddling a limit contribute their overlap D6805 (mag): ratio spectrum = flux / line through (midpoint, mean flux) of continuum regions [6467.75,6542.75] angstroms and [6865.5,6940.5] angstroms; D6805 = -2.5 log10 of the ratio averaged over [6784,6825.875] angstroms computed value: -0.01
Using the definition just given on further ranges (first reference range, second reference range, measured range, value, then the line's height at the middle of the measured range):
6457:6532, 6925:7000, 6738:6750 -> -0.02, 14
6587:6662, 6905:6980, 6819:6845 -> 0.00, 13.9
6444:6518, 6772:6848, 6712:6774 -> 0.00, 14.1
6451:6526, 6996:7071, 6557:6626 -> 0.03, 14.2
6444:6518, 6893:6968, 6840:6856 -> 0.01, 13.8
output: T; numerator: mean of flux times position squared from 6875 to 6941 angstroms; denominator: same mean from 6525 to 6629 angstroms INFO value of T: 1.06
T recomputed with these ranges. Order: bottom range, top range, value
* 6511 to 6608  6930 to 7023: 1.09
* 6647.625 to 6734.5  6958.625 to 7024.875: 1.05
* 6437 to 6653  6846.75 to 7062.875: 1.08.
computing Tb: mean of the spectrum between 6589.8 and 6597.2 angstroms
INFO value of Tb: 14.1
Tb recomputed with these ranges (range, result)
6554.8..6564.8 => 13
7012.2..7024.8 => 13.4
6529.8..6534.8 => 14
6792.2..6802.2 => 14.2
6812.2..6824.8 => 14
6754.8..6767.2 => 14.1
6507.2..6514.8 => 14.6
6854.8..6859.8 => 13.4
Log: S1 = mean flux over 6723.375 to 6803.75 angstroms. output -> 14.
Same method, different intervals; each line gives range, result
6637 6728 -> 14.2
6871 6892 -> 13.7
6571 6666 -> 14.2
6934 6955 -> 13.7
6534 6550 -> 14.5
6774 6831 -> 14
